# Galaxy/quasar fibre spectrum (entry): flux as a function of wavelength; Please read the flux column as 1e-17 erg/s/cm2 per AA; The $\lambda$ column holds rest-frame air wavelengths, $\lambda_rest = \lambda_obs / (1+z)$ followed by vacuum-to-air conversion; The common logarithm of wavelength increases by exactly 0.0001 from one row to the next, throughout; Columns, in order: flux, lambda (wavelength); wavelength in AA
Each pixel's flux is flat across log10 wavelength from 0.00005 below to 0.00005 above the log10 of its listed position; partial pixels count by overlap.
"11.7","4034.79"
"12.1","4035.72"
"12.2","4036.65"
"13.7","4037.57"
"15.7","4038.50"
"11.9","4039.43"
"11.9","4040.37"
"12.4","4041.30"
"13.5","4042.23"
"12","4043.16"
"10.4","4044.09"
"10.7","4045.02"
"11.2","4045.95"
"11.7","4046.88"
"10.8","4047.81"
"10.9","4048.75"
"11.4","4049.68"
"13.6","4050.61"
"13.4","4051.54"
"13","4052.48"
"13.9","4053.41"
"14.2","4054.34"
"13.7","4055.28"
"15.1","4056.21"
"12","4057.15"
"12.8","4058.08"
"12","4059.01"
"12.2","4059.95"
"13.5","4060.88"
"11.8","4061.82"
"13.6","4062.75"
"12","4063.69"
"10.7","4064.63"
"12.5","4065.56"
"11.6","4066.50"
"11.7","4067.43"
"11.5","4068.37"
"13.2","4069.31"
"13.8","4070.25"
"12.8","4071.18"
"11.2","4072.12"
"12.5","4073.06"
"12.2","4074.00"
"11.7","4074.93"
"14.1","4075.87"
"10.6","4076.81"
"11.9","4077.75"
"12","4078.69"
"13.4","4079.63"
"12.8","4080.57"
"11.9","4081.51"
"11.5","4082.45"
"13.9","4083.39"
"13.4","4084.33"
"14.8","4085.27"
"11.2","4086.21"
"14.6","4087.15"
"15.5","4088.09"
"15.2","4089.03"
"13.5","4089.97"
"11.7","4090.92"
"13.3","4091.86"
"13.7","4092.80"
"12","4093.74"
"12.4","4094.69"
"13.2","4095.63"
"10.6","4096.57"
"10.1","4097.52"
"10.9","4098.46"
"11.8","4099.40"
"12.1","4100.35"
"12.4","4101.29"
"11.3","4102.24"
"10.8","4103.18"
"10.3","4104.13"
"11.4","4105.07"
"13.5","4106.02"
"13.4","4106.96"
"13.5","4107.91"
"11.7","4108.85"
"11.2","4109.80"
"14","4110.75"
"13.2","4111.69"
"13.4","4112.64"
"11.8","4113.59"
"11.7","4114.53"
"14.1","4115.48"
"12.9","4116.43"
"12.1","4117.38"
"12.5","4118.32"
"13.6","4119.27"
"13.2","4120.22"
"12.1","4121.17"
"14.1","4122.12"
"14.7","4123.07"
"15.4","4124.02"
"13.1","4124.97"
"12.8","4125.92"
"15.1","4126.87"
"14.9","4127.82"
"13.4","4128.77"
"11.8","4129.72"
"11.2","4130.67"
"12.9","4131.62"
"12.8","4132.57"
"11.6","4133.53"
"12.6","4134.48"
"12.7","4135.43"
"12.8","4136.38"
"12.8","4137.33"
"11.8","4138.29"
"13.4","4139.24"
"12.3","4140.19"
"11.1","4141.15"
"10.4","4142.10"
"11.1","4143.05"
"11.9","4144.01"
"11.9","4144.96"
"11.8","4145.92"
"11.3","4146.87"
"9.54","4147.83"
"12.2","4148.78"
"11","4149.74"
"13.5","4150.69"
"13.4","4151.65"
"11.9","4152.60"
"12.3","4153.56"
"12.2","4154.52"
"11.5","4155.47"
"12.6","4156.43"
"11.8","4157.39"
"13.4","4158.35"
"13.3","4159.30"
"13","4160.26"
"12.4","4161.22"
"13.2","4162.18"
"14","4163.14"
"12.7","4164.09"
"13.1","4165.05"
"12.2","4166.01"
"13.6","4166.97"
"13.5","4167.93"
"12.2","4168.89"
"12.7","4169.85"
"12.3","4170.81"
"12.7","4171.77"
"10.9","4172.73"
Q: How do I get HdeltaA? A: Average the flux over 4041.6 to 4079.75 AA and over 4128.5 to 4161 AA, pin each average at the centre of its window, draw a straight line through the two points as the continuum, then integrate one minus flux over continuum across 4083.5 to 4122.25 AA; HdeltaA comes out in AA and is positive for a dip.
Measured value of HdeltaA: -1.2 AA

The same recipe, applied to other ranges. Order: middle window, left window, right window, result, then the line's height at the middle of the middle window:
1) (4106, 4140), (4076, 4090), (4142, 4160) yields -1.5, 12.4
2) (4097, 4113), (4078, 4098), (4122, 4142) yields 1.1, 12.9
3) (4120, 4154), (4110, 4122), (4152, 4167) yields 0.7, 12.8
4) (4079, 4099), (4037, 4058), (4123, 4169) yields -0.4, 12.6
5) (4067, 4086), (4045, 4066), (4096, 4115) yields -0.4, 12.3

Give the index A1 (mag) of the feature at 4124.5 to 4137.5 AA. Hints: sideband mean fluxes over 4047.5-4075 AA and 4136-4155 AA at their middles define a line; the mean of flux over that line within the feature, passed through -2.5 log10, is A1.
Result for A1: -0.08 mag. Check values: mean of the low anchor 12.5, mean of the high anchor 11.9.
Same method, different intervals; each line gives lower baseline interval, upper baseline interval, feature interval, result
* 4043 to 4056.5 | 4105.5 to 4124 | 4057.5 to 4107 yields 0.025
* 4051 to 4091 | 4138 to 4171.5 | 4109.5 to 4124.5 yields -0.052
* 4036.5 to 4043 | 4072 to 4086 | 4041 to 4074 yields 0.037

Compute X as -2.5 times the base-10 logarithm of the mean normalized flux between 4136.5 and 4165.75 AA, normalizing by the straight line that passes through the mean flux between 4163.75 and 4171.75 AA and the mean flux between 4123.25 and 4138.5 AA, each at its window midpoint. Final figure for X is 0.057 mag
